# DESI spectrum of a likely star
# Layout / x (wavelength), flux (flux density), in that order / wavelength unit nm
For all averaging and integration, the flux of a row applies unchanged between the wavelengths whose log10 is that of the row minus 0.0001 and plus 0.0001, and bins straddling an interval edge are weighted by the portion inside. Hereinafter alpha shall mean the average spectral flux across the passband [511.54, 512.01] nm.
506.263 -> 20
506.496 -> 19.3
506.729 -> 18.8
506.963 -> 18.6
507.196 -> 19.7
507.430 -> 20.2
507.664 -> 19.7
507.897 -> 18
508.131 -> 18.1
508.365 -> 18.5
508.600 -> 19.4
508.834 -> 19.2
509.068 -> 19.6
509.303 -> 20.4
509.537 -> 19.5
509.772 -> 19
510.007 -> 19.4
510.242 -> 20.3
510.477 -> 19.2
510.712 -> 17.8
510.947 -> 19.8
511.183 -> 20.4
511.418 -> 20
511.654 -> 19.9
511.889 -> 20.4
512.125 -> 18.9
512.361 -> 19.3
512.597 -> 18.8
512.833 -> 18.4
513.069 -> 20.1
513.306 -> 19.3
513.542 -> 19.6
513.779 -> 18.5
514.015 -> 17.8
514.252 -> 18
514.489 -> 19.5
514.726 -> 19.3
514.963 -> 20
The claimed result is 20.2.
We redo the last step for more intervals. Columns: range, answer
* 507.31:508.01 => 19.3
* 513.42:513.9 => 19.1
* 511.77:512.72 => 19.4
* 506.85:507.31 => 19.2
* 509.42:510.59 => 19.5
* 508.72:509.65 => 19.7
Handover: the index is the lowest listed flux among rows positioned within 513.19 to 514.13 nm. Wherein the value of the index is 17.8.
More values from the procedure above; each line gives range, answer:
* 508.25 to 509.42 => 18.5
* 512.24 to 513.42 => 18.4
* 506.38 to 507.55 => 18.6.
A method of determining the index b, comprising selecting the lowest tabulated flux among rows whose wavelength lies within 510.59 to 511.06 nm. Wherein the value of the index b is 17.8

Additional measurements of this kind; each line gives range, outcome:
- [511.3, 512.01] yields 19.9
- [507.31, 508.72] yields 18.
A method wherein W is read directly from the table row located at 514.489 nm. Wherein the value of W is 19.5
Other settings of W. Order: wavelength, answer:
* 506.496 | 19.3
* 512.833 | 18.4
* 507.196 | 19.7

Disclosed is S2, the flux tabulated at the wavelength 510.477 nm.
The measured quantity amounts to 19.2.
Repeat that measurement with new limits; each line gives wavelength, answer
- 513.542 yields 19.6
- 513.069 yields 20.1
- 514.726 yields 19.3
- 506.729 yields 18.8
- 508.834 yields 19.2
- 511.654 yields 19.9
